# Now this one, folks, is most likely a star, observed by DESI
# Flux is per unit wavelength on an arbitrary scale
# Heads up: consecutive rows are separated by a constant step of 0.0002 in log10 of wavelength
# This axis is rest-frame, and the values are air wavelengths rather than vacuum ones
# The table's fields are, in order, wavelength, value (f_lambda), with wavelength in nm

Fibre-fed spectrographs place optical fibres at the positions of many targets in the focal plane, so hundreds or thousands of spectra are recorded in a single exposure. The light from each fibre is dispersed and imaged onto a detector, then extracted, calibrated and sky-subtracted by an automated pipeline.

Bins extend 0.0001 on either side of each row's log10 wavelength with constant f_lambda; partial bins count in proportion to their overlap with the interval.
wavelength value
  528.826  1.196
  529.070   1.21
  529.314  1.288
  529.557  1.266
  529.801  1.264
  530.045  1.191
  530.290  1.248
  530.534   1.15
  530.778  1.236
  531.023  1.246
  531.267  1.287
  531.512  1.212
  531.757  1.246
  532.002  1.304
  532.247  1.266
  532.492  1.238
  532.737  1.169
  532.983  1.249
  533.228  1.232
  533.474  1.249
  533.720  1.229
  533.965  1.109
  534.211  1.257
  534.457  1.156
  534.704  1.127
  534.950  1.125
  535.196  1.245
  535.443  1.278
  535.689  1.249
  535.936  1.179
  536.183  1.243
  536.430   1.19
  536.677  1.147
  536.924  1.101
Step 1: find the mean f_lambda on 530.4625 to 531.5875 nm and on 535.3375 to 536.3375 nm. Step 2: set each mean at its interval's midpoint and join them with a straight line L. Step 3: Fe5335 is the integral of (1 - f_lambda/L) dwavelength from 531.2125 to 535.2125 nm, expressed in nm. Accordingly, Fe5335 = 0.06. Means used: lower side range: 1.23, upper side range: 1.24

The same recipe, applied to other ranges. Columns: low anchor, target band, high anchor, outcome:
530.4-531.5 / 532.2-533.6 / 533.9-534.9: -0.05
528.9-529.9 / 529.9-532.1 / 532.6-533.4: 0.01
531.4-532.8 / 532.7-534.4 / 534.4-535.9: 0.01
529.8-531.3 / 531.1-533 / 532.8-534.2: -0.04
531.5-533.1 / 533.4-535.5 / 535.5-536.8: 0.05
